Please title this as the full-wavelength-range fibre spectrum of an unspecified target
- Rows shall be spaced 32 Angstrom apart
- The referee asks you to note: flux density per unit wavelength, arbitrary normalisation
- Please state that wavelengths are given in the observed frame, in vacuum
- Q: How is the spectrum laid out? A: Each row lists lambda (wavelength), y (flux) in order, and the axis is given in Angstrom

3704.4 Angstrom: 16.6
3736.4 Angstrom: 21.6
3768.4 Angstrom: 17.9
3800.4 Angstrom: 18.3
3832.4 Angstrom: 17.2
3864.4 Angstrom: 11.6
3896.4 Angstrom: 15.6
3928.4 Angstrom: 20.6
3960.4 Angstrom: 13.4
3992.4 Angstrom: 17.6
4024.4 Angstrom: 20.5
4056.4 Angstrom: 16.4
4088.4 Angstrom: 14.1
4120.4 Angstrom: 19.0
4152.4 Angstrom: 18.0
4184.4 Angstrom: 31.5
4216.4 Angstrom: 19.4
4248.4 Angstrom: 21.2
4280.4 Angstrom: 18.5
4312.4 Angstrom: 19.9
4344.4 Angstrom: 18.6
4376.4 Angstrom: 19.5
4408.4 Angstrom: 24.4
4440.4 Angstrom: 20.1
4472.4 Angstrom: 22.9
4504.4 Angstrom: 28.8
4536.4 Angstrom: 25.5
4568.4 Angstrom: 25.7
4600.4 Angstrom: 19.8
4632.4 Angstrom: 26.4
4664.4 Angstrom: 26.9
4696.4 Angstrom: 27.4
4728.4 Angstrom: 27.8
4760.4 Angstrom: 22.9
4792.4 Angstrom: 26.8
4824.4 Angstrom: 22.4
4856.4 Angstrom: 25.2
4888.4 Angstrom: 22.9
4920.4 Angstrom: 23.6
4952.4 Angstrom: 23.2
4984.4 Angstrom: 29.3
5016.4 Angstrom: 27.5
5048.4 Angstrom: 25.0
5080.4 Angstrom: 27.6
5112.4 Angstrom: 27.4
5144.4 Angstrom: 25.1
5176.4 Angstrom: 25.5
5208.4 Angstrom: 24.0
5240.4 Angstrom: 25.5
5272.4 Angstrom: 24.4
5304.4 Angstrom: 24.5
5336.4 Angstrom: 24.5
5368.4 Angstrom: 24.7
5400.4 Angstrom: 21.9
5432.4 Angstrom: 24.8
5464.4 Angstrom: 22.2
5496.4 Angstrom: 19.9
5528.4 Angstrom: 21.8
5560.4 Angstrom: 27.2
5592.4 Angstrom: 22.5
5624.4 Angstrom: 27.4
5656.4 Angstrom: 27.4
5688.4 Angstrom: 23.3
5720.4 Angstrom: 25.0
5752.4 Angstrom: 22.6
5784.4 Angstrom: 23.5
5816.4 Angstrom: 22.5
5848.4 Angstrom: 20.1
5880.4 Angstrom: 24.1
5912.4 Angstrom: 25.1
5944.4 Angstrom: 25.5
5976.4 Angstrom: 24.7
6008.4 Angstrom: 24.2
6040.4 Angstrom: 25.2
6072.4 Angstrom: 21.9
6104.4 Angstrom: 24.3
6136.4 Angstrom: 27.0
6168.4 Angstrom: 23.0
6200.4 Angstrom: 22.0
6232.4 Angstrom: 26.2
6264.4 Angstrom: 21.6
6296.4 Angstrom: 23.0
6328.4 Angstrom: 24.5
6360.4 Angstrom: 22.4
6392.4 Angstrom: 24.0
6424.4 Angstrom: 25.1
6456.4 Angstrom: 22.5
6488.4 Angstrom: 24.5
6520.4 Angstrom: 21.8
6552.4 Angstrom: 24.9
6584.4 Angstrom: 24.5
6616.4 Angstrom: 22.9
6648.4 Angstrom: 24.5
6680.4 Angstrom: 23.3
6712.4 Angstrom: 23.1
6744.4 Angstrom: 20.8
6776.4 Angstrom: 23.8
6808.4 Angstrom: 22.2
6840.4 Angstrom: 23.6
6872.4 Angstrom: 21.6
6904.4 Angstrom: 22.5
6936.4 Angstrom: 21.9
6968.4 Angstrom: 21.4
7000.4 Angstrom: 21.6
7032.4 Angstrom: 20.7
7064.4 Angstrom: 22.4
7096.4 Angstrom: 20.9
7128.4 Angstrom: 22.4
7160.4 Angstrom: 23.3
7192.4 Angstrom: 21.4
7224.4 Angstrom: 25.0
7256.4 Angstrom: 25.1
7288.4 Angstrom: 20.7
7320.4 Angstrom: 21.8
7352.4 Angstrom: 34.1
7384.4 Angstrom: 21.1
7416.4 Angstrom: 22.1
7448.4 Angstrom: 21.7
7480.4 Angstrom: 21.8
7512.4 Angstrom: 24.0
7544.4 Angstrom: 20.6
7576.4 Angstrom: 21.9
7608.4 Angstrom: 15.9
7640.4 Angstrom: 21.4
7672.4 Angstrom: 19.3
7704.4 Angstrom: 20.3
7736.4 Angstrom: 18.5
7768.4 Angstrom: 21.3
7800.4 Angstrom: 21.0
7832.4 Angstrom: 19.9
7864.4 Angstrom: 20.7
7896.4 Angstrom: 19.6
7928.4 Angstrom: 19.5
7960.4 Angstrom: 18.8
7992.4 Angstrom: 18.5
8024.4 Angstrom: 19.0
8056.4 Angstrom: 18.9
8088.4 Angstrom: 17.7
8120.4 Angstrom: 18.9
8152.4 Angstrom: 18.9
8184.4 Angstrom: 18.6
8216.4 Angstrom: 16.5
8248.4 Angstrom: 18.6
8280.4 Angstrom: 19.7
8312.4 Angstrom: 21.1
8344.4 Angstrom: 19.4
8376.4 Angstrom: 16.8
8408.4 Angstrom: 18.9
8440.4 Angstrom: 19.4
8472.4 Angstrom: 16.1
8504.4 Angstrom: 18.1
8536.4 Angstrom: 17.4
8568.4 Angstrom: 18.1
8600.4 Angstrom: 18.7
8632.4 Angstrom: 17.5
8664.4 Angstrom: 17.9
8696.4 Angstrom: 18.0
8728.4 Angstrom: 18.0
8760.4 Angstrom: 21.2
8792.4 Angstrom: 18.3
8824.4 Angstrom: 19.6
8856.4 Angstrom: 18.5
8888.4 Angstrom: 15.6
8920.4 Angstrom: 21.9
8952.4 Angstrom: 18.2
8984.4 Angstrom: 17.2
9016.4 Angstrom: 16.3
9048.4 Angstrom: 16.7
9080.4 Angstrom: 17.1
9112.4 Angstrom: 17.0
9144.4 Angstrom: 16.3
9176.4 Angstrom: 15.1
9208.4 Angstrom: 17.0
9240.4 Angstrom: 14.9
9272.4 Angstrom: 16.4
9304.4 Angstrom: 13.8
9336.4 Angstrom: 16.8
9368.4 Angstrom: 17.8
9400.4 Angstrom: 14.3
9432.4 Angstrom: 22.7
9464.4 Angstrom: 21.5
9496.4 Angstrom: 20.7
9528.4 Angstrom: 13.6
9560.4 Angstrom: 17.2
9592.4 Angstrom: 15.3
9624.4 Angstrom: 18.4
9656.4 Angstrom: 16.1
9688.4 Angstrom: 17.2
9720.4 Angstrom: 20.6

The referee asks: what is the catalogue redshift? 0.12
